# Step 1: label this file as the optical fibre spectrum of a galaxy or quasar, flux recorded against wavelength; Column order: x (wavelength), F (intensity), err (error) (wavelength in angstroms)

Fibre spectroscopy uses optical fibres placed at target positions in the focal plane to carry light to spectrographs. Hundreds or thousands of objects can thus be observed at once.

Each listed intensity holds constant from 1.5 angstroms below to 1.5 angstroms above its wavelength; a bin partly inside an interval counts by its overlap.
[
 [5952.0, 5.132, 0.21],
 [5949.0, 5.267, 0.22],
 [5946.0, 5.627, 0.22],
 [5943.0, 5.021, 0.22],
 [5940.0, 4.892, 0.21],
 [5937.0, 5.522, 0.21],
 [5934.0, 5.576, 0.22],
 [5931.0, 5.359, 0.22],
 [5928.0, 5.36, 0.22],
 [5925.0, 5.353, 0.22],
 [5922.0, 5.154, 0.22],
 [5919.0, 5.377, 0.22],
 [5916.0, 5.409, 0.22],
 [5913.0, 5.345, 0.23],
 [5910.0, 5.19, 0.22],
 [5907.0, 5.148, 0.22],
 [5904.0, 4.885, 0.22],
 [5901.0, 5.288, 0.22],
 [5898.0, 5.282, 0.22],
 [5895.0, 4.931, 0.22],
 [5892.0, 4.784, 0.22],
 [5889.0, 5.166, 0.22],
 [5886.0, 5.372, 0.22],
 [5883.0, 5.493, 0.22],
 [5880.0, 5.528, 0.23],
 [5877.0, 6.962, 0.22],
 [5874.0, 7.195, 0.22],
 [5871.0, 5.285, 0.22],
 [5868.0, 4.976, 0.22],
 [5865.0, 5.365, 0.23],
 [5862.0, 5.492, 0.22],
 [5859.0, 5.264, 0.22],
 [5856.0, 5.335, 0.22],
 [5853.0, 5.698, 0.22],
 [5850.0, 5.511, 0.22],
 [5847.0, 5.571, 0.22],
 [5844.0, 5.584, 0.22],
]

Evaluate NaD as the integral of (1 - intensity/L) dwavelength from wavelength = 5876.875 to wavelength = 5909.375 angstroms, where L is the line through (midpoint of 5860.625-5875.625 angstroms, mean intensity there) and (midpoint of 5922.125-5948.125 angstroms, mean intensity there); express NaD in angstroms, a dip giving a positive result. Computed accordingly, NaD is 1.6 angstroms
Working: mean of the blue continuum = 5.67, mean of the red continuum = 5.33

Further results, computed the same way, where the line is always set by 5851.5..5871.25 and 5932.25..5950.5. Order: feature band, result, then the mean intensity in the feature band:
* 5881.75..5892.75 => 0.2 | 5.23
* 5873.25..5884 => -1.9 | 6.27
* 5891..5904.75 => 0.7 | 5.05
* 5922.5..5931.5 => 0.0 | 5.33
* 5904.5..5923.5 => 0.3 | 5.25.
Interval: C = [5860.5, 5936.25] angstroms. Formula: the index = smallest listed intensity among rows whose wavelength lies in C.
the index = 4.784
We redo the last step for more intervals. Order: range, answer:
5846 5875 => 4.976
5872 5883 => 5.493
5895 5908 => 4.885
